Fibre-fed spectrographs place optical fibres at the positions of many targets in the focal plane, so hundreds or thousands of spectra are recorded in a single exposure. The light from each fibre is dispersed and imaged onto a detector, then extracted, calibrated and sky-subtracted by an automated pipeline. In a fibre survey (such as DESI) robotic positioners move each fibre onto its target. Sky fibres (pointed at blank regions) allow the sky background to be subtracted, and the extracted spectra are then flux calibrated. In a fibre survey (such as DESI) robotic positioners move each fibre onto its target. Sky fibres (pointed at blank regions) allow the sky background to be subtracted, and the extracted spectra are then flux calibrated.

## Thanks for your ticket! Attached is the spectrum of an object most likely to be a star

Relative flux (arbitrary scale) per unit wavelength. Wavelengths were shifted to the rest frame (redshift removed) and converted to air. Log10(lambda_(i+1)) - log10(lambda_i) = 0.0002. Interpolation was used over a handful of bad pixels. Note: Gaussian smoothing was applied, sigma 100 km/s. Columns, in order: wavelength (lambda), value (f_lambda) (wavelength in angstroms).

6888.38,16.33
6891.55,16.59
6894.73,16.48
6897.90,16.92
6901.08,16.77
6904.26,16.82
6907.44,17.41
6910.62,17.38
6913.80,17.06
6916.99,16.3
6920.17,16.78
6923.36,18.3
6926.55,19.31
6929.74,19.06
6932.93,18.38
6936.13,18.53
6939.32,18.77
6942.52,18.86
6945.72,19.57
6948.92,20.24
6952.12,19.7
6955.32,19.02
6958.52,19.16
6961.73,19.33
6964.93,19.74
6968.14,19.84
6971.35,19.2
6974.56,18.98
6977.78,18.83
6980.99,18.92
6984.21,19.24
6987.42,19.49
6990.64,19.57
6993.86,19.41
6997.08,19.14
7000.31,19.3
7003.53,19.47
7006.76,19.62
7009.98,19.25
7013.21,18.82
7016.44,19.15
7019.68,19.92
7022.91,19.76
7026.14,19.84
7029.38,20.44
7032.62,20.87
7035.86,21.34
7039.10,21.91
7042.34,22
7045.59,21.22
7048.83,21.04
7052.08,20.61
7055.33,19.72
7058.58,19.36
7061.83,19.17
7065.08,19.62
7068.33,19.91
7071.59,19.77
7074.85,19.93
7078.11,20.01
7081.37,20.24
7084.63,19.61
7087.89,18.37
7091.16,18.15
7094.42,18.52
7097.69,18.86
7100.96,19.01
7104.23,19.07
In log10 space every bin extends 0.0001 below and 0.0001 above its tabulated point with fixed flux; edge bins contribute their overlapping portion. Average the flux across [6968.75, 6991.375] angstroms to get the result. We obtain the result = 19.2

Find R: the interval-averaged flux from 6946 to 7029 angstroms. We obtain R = 19.4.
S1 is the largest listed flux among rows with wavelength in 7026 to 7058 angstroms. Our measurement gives 22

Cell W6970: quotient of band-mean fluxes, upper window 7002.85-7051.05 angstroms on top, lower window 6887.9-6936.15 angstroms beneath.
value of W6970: 1.17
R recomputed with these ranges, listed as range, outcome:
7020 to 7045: 20.8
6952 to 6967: 19.4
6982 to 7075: 20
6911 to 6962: 18.6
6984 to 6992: 19.5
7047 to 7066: 20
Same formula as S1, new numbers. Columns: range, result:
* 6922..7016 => 20.24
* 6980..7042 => 21.91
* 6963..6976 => 19.84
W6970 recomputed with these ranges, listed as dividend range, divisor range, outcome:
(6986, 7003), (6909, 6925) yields 1.13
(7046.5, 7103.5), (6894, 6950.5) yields 1.09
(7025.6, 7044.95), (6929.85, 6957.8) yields 1.10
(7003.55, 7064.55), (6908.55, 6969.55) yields 1.08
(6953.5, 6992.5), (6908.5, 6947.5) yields 1.06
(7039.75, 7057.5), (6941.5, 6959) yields 1.07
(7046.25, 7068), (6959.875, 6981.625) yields 1.04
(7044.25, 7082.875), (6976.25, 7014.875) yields 1.04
